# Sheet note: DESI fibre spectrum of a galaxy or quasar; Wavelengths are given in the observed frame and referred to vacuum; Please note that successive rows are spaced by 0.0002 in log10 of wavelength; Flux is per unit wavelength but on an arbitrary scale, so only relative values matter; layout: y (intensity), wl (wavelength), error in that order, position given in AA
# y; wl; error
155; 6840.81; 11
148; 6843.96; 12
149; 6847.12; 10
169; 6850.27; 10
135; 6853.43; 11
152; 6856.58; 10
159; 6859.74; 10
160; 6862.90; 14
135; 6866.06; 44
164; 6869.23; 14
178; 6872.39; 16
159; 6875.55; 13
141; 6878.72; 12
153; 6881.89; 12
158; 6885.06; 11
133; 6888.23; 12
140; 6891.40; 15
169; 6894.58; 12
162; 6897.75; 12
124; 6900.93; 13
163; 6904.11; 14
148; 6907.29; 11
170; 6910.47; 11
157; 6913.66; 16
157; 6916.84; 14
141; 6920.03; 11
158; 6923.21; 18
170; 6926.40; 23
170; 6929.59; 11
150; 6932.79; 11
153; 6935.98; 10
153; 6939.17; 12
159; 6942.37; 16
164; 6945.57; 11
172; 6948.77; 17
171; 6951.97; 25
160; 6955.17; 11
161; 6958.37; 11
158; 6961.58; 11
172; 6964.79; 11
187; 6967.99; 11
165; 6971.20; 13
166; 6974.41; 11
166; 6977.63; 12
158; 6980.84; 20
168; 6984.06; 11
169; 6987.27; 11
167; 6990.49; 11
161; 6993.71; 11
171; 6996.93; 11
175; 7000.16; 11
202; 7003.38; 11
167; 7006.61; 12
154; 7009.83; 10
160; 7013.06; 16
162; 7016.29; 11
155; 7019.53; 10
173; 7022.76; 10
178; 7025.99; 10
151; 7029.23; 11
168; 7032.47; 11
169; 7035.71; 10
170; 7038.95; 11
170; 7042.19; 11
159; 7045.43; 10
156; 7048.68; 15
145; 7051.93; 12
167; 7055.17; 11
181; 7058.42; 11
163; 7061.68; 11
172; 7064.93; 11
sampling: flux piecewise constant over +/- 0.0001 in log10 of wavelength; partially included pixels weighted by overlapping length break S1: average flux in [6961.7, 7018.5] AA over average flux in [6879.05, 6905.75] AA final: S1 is 1.12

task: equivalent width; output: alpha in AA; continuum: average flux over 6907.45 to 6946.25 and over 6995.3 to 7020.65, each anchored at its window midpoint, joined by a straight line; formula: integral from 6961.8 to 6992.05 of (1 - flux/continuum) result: -0.7 AA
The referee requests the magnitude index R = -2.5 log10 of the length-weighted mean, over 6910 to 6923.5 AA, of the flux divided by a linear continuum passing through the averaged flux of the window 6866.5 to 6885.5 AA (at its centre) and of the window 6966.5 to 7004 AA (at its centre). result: 0.047 mag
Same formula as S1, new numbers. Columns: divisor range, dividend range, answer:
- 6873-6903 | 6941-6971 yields 1.11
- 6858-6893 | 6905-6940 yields 1.03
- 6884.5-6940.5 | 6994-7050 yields 1.08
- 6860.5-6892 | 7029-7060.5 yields 1.08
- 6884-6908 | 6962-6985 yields 1.13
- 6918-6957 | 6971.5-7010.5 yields 1.06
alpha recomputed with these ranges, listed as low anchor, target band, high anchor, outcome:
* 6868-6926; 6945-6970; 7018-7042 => -1.29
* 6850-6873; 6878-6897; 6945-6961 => 0.95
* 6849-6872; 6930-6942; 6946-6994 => 0.63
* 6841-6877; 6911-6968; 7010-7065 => -0.72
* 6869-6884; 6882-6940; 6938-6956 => 2.44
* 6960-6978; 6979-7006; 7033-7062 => -0.54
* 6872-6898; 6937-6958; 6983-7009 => 0.15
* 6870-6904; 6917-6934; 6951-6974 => 0.24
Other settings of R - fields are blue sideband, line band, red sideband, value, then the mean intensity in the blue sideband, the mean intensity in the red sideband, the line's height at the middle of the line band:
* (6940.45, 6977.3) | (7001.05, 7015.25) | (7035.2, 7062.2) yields -0.03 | 167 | 164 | 165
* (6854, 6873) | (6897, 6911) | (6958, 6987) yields 0.06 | 156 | 167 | 160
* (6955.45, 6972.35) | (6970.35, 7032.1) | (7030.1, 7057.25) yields -0.01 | 168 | 163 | 166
